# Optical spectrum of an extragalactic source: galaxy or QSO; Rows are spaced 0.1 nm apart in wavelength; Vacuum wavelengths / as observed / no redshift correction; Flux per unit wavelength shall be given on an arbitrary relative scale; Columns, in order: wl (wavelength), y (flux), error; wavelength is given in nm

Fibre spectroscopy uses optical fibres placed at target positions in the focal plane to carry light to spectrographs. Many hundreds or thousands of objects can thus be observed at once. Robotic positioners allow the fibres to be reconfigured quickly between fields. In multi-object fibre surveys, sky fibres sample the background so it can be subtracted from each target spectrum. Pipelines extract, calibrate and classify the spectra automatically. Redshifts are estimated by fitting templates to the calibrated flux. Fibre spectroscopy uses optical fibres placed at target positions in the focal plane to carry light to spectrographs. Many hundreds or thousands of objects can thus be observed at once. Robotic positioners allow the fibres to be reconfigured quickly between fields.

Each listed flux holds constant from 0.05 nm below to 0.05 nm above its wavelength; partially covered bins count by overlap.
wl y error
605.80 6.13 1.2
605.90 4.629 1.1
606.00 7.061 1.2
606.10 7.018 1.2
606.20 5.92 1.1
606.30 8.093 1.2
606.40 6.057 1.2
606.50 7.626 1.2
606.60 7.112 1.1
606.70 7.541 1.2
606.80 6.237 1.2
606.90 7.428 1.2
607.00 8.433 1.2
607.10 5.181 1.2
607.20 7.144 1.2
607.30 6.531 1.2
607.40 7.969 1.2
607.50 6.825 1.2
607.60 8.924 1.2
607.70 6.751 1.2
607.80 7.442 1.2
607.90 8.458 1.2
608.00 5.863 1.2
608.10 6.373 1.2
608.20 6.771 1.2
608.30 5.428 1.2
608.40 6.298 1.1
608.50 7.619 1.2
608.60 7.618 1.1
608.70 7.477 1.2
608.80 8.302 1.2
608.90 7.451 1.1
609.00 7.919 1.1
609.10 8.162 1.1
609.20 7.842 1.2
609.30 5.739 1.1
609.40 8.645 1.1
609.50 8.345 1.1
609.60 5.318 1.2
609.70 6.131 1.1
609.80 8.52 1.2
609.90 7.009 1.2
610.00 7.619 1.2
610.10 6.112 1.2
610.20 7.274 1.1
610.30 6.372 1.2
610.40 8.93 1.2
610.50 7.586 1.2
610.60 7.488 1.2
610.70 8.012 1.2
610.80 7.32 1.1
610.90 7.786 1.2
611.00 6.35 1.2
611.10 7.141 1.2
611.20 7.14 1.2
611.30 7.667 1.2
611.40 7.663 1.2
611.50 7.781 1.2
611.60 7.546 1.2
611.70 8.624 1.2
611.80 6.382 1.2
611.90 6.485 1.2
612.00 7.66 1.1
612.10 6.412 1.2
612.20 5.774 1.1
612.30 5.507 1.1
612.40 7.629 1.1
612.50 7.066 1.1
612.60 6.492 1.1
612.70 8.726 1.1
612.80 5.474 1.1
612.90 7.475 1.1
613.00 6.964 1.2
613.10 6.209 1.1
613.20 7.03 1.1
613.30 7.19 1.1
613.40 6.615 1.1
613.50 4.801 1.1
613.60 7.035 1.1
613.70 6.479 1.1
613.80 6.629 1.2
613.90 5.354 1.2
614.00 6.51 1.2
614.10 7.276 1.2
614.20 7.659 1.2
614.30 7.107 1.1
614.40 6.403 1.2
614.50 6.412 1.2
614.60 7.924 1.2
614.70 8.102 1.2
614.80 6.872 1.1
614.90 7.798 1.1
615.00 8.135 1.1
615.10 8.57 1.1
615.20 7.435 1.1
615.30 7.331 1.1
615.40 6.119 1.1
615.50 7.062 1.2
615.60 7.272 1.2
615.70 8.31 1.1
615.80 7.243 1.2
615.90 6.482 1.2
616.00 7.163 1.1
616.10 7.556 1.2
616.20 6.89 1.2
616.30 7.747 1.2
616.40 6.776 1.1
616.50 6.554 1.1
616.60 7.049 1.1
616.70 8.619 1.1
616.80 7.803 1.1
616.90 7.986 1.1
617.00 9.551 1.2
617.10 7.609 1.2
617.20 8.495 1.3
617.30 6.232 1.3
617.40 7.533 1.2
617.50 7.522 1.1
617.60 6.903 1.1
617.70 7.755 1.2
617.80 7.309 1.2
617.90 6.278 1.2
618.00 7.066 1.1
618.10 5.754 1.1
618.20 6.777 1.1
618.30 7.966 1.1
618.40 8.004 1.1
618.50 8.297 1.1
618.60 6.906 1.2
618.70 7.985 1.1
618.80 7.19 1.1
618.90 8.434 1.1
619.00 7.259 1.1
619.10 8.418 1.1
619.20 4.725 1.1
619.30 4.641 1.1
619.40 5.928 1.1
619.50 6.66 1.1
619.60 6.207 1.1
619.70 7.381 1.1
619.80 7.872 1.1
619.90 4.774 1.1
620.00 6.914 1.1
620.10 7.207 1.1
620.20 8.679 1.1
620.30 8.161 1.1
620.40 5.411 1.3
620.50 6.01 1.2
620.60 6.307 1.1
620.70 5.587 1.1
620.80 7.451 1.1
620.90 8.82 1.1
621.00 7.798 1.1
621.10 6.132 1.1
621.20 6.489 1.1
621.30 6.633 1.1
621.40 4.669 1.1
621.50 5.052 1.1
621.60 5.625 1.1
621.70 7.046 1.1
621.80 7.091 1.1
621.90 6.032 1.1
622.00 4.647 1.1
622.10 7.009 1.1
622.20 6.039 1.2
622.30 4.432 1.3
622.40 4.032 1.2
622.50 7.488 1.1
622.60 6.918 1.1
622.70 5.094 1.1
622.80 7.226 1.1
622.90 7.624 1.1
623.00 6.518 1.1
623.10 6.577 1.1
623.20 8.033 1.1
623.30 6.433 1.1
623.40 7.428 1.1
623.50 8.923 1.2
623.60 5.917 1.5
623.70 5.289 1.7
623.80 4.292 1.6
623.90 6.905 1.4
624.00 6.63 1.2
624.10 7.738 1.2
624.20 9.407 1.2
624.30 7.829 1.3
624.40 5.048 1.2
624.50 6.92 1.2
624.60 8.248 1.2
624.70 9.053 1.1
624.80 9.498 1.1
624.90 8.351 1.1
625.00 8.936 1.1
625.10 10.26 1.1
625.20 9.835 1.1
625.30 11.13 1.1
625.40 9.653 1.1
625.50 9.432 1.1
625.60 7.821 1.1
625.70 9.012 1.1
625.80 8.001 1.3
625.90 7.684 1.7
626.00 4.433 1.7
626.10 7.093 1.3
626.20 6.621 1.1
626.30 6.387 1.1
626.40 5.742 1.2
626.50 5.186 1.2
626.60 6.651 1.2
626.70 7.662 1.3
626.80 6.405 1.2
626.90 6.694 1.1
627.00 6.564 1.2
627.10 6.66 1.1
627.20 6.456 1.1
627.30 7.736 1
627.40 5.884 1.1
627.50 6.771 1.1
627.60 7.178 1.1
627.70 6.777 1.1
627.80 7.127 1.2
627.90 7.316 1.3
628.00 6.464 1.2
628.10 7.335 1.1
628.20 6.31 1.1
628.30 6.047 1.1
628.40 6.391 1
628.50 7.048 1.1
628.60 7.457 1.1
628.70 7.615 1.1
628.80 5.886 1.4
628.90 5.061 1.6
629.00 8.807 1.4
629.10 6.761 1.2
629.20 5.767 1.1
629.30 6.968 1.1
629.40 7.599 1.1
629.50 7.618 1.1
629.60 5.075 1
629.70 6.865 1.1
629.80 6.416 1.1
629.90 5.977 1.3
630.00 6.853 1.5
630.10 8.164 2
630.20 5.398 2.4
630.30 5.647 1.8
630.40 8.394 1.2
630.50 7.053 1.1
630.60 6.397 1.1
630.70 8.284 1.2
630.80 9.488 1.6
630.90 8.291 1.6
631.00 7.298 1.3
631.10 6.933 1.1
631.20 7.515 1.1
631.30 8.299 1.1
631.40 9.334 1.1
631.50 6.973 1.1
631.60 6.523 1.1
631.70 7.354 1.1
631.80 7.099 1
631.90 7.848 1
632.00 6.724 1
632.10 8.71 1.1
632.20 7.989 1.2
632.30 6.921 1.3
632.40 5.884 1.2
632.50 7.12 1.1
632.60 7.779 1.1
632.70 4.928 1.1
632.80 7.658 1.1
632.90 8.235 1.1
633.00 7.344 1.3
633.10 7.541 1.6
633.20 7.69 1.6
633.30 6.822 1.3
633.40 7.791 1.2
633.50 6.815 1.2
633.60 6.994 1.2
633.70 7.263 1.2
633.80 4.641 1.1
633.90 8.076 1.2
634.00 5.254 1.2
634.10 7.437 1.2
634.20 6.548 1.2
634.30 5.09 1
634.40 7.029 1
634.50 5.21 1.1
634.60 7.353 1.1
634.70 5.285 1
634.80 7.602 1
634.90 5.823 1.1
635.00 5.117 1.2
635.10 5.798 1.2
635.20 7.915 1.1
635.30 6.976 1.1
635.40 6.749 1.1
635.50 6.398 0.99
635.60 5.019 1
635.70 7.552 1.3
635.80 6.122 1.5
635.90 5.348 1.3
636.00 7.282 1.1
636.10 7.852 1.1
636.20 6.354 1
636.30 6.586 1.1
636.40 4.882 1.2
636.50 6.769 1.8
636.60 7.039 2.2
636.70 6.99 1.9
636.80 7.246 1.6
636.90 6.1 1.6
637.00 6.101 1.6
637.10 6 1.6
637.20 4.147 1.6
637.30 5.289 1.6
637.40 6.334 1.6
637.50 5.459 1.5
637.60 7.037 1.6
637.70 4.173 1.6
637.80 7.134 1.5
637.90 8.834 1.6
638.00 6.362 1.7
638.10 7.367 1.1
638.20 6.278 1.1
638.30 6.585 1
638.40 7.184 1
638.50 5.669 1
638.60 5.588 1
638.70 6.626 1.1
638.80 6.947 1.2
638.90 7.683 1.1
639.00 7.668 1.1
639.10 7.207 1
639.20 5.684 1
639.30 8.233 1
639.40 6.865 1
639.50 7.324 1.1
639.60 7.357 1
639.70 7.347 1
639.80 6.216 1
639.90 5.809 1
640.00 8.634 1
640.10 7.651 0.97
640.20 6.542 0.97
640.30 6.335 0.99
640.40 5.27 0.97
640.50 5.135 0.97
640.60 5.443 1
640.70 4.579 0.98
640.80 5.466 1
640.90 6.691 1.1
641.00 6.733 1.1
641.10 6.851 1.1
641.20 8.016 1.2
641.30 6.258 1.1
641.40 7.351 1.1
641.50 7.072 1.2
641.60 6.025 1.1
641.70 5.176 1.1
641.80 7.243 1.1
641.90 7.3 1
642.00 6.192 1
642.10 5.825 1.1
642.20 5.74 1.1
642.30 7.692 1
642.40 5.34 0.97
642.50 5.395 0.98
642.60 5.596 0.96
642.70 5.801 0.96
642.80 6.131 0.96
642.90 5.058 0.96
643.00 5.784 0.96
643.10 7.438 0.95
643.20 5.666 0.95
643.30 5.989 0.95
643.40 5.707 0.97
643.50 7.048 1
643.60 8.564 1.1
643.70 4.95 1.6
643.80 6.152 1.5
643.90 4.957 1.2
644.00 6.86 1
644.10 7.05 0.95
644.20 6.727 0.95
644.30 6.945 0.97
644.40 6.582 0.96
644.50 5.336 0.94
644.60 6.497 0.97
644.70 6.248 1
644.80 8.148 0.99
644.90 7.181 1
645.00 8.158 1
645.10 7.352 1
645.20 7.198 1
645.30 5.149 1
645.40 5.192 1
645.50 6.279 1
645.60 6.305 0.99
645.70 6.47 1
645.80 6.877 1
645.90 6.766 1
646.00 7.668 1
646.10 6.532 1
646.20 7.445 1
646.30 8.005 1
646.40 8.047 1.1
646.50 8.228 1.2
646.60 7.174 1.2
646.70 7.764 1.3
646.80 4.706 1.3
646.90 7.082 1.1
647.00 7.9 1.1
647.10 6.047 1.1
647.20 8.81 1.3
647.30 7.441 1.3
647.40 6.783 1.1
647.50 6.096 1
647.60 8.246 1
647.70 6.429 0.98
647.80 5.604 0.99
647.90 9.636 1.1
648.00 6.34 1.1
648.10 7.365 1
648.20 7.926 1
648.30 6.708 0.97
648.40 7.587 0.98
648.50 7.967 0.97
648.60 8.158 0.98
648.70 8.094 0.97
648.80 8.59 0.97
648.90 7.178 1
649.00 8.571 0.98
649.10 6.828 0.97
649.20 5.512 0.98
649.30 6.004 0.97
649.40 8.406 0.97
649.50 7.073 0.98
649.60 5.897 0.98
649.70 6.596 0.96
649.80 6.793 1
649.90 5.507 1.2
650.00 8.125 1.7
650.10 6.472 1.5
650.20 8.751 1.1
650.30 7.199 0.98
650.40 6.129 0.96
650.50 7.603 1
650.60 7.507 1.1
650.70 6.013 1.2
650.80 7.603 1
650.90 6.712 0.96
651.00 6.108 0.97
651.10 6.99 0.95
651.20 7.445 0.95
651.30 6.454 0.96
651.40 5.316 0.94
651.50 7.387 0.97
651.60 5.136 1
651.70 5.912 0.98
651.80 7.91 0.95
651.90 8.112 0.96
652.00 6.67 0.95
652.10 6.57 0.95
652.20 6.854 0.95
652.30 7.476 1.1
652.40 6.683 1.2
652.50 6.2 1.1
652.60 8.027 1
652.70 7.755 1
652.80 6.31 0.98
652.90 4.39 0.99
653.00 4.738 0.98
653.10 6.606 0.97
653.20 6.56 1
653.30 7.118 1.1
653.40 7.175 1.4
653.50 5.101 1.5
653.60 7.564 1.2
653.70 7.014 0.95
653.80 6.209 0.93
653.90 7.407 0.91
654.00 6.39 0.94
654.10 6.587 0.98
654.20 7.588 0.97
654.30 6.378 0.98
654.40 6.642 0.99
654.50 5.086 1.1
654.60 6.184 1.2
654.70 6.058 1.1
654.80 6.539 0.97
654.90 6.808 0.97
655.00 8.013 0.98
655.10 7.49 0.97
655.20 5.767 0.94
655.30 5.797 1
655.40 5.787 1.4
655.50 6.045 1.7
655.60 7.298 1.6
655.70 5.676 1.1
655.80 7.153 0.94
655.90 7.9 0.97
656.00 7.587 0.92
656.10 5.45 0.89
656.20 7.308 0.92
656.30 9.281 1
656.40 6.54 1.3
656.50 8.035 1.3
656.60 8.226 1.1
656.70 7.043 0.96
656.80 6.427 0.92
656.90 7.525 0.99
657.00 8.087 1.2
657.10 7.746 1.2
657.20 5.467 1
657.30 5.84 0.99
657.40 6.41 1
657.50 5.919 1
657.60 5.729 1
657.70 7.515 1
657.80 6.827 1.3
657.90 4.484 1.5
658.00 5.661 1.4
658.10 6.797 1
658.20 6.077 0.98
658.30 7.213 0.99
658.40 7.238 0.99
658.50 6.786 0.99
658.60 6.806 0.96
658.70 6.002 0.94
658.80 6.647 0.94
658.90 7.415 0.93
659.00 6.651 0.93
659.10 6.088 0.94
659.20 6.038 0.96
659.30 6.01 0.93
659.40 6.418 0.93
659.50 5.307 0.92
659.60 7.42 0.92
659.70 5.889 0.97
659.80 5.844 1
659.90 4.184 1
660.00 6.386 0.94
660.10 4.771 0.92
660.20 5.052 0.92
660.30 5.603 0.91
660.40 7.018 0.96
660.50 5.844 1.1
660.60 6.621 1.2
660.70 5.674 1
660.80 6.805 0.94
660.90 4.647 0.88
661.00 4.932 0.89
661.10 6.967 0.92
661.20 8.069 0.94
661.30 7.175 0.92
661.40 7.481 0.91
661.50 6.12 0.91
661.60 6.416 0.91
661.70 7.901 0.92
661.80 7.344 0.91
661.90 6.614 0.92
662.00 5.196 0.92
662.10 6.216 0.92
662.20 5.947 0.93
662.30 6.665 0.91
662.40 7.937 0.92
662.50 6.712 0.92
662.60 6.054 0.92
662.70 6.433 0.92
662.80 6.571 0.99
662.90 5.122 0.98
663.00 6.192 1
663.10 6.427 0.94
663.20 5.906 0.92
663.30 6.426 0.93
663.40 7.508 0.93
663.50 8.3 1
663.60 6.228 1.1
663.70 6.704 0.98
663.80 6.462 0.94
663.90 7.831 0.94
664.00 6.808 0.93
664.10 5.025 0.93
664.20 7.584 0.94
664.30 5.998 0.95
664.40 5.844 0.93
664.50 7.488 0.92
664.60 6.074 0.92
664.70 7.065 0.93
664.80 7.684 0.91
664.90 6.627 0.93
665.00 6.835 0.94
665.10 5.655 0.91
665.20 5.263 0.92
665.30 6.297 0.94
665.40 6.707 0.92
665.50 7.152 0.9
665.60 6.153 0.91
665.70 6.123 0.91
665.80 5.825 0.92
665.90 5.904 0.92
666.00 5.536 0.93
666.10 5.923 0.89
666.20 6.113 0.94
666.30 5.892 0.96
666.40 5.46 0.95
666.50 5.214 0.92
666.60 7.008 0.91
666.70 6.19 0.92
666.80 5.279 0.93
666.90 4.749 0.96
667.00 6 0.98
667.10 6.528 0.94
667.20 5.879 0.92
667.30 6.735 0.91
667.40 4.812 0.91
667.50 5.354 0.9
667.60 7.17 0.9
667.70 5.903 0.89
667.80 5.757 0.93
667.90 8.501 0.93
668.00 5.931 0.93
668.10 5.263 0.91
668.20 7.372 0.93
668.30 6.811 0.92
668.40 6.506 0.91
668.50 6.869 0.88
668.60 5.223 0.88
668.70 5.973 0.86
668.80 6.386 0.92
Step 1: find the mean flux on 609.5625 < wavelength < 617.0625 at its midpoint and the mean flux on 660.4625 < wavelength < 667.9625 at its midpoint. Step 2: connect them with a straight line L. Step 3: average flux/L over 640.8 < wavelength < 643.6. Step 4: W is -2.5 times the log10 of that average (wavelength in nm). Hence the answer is 0.06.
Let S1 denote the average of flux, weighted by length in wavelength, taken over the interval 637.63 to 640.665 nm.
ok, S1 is 6.7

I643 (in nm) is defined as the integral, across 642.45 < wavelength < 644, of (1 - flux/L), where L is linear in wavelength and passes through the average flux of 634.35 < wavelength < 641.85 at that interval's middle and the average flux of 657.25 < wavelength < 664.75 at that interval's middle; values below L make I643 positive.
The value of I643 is 0.10 nm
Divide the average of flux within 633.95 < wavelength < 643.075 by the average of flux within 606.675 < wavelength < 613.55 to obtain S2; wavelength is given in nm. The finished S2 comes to 0.90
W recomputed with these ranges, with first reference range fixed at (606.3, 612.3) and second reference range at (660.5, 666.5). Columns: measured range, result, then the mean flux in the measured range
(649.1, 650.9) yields -0.04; 6.89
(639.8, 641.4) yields 0.06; 6.39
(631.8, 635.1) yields 0.01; 6.82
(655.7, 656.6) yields -0.13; 7.36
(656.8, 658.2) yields 0.01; 6.45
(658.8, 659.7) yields 0.02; 6.4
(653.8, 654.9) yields 0.01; 6.49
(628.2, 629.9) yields 0.04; 6.68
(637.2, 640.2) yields 0.01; 6.73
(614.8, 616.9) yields -0.04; 7.4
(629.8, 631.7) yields -0.07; 7.35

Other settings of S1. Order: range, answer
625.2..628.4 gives 7.14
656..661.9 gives 6.51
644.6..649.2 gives 7.18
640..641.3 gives 6.32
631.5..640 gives 6.69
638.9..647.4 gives 6.63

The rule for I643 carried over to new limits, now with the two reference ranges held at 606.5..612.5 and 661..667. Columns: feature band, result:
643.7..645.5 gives 0.05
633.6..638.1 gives 0.30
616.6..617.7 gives -0.11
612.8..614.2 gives 0.11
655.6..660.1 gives -0.06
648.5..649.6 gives -0.12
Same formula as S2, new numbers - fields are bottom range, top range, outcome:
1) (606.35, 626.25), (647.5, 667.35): 0.93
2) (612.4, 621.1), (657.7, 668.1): 0.89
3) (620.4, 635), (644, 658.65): 0.98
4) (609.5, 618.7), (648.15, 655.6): 0.95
